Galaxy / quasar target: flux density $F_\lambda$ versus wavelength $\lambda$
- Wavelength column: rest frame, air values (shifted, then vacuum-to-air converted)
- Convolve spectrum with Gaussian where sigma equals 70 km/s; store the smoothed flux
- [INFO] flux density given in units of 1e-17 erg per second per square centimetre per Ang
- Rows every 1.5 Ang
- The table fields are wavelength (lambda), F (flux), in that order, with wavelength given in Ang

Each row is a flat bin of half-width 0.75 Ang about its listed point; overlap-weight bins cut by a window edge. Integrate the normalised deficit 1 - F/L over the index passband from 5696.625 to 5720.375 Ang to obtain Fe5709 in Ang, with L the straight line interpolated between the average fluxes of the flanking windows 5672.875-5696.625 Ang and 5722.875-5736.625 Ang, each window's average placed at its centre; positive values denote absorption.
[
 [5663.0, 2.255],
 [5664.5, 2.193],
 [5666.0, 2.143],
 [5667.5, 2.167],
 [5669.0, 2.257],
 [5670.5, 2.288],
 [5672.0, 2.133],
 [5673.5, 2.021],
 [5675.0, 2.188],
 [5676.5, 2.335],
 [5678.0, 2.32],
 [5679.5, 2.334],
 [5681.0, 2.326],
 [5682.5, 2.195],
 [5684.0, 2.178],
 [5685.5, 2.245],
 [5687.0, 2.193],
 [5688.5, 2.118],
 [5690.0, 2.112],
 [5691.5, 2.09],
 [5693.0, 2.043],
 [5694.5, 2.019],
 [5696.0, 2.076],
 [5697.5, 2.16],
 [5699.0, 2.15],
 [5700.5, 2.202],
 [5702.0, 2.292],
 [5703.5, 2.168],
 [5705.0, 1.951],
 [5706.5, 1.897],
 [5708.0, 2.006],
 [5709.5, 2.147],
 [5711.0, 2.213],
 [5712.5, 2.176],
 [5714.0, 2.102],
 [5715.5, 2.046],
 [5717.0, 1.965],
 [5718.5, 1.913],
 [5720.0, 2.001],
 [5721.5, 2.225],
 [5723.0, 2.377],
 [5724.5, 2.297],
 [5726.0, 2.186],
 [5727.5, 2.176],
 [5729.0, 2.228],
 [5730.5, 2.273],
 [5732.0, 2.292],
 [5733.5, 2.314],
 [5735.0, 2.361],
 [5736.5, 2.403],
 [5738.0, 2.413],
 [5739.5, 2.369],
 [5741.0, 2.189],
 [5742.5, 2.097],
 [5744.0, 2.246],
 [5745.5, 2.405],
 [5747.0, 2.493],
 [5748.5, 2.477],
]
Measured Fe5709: 1.5 Ang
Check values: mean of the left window 2.18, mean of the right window 2.28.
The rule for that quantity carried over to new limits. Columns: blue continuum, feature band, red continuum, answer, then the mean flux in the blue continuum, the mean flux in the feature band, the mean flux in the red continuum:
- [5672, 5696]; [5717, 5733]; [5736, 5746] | 0.5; 2.18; 2.19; 2.3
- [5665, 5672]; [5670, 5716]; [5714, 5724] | 0.0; 2.2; 2.15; 2.09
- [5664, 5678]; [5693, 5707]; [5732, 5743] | 0.9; 2.2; 2.1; 2.31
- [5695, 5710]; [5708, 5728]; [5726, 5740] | 0.6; 2.1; 2.13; 2.31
